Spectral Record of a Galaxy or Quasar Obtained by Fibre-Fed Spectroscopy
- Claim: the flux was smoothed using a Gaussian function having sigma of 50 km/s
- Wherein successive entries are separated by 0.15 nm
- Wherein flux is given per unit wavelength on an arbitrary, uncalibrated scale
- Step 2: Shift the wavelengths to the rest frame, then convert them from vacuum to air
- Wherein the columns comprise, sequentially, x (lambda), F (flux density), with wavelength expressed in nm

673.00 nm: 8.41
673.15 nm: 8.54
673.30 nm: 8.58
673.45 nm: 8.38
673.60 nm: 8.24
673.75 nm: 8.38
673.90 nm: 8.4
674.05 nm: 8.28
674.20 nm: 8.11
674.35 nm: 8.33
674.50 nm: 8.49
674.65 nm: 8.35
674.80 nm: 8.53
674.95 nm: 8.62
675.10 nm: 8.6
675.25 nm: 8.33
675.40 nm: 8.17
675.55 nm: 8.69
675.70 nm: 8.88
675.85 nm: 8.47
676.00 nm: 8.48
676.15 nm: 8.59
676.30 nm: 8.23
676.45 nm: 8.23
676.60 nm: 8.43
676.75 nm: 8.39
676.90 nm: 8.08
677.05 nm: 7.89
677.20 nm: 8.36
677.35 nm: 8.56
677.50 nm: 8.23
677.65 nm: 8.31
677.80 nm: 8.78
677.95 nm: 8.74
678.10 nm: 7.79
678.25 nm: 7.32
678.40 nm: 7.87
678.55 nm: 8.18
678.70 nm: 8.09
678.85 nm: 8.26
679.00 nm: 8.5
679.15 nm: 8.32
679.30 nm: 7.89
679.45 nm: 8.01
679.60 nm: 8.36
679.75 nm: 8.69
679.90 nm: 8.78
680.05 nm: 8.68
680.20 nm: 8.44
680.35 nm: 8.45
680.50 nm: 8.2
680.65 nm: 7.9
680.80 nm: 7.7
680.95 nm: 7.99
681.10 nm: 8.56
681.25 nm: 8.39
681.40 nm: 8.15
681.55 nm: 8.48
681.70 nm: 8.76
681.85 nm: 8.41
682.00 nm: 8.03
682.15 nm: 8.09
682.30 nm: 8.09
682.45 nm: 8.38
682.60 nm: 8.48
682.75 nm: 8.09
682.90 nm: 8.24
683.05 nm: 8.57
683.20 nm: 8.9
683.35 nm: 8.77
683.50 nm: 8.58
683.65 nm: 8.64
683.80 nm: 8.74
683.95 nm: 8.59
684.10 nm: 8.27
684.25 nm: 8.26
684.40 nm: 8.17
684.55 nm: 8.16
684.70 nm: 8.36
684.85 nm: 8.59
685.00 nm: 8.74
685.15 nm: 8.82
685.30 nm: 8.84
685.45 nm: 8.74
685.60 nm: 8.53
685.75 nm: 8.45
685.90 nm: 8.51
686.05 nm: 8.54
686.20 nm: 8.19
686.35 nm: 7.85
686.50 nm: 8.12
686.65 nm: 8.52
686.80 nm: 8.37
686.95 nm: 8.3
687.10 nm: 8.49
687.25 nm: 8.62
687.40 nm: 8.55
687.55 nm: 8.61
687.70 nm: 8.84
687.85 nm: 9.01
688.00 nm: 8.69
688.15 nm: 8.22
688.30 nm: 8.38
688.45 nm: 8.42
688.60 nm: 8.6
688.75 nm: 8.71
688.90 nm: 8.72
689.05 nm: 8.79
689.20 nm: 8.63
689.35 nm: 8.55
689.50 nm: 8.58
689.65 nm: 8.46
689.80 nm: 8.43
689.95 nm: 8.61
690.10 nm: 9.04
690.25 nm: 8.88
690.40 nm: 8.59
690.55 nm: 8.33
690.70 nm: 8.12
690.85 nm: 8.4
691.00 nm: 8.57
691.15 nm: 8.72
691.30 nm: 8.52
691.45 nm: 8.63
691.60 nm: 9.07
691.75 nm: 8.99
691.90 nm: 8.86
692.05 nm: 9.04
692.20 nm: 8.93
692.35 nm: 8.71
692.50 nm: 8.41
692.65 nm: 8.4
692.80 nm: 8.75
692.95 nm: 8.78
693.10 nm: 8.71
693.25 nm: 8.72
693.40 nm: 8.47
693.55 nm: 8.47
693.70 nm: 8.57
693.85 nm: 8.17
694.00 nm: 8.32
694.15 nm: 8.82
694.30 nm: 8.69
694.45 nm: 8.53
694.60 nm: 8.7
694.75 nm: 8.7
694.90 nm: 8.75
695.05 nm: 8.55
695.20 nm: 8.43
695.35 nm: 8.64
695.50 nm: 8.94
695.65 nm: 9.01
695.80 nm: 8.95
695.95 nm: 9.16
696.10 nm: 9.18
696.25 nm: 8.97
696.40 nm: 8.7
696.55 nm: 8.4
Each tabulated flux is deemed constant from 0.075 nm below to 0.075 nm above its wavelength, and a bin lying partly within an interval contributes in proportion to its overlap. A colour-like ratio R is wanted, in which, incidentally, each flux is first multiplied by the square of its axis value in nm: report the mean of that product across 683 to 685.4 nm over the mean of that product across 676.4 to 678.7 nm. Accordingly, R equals 1.06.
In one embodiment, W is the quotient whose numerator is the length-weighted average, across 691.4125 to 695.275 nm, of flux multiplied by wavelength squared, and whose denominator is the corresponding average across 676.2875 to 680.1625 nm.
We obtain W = 1.09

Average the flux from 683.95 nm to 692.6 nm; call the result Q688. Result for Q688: 8.56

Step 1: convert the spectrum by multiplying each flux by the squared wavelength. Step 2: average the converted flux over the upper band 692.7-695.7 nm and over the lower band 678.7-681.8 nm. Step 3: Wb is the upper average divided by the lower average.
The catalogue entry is 1.08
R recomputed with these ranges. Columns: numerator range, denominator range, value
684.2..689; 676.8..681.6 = 1.05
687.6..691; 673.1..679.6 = 1.07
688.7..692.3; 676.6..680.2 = 1.09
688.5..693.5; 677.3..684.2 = 1.07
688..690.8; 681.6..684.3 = 1.03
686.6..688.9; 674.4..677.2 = 1.05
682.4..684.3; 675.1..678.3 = 1.04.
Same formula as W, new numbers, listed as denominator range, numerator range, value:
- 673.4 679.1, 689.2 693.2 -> 1.09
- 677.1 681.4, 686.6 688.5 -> 1.06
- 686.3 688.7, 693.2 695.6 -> 1.03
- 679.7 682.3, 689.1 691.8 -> 1.06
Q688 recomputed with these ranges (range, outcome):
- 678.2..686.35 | 8.36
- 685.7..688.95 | 8.49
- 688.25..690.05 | 8.58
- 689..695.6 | 8.64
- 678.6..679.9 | 8.29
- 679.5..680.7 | 8.44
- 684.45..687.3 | 8.46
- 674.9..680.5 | 8.34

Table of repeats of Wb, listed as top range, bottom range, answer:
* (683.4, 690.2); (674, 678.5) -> 1.06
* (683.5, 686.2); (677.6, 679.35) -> 1.06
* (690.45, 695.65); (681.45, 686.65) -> 1.05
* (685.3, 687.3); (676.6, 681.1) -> 1.04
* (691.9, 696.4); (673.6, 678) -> 1.09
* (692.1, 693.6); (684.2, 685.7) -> 1.04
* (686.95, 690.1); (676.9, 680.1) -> 1.07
